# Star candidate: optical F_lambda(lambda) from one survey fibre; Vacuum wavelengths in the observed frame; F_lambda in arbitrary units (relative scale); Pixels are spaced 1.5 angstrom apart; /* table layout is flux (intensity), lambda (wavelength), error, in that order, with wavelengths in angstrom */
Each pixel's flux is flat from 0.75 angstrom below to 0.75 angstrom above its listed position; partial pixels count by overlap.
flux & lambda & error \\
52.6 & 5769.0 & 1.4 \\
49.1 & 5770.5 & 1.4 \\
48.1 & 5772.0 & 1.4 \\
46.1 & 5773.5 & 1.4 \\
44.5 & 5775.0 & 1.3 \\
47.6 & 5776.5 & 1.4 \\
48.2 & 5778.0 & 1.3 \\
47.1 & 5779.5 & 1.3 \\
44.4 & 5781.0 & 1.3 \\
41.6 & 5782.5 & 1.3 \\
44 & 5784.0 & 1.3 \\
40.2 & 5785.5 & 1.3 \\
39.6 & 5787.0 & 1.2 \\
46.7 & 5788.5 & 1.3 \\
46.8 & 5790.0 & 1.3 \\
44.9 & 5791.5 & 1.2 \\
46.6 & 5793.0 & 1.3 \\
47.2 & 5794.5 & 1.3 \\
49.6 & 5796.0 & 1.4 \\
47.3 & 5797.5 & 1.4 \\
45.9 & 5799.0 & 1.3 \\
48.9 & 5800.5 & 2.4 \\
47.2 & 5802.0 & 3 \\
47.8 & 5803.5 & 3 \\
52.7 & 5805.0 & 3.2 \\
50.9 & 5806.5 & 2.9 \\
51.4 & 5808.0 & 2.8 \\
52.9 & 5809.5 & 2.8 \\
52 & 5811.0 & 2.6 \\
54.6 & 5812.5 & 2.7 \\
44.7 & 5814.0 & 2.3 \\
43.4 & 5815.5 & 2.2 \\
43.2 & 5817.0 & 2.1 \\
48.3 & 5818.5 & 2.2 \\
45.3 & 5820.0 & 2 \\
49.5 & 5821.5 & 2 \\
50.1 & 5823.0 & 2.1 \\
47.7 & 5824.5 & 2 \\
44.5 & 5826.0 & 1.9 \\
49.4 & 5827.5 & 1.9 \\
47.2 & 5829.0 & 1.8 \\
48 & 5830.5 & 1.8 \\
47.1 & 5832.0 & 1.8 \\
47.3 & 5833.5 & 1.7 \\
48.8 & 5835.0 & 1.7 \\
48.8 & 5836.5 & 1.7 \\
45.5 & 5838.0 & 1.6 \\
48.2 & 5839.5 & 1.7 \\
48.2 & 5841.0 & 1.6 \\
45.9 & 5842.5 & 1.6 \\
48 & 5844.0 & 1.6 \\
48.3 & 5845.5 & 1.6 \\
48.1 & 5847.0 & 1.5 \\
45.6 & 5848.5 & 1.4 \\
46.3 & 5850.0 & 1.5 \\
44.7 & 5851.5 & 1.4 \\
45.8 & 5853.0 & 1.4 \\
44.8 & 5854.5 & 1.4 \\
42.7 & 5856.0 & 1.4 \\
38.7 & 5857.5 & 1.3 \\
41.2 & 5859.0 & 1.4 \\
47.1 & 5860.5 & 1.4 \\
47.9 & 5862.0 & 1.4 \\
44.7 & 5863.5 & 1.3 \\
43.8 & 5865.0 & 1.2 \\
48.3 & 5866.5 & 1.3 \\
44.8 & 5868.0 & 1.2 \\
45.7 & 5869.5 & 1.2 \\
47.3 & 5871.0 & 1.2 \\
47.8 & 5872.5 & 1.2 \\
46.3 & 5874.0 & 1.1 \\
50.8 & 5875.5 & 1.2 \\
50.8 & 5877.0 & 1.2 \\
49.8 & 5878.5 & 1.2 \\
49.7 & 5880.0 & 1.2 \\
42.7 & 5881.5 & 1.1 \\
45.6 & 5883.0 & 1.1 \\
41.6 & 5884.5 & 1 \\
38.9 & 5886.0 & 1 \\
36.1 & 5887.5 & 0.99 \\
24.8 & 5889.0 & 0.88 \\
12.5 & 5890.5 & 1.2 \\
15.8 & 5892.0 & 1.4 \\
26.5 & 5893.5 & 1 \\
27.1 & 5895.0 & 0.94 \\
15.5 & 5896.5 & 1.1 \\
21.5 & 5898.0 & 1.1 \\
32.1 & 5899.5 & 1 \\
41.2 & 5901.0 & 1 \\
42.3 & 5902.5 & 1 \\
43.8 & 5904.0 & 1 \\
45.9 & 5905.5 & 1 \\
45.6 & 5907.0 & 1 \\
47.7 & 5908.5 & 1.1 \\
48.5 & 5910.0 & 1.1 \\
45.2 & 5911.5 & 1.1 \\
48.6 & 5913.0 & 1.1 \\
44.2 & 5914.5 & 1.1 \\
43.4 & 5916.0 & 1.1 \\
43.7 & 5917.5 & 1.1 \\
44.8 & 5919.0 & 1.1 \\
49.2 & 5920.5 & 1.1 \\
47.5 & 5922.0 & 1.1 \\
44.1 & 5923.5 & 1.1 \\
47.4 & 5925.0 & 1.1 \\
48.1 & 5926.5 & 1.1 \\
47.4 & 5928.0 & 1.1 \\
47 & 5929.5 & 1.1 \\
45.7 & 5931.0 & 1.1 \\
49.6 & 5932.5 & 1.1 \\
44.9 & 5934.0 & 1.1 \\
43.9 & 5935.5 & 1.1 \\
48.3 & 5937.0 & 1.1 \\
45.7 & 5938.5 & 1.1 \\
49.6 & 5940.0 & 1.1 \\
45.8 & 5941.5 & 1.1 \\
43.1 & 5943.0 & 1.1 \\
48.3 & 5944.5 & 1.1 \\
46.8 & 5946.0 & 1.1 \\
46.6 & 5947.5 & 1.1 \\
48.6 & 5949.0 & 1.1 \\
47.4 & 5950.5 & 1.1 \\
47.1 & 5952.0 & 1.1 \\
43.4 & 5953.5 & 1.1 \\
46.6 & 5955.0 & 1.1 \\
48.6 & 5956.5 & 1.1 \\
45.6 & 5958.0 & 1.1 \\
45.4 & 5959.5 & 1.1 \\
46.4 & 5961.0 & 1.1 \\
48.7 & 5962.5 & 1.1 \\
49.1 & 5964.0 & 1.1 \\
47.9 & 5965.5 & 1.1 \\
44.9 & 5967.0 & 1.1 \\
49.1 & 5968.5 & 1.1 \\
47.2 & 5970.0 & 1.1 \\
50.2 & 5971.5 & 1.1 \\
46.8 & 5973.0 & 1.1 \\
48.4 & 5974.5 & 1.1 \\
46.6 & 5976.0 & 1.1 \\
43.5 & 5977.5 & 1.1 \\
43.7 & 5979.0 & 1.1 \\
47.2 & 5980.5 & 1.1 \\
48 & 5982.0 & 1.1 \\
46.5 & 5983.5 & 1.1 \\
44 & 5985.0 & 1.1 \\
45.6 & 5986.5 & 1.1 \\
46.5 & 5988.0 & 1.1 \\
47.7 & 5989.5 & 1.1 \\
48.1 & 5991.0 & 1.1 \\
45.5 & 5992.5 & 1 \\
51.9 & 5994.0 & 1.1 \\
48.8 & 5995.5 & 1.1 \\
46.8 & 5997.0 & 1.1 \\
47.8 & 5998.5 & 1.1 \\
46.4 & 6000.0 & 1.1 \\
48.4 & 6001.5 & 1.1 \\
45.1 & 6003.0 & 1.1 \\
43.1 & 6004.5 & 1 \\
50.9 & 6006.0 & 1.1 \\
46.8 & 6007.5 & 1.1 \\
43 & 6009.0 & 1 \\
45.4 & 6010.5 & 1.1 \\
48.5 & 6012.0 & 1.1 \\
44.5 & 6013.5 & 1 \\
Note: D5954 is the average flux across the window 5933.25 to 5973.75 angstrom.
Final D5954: 46.9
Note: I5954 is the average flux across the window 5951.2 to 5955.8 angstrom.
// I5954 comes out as 45.8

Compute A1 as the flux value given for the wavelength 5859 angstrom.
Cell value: 41.2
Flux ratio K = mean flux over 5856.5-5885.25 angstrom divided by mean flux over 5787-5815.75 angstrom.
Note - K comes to 1.0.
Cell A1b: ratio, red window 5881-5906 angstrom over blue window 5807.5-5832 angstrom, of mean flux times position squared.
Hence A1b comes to 0.7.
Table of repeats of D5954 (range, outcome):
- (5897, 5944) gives 44.6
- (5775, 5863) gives 46.8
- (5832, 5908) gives 41.9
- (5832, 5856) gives 46.8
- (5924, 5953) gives 46.9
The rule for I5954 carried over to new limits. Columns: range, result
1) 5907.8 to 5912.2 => 47.1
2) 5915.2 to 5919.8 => 44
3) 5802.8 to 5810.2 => 51.2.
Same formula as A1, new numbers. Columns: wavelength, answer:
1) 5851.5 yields 44.7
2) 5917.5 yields 43.7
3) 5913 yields 48.6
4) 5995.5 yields 48.8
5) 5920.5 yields 49.2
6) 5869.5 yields 45.7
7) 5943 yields 43.1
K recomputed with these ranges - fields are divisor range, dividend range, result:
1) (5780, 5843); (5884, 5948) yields 0.87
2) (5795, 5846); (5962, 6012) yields 0.97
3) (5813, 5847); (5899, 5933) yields 0.96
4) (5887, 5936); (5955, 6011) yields 1.18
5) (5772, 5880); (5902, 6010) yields 0.99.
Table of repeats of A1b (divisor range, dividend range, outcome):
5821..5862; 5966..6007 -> 1.06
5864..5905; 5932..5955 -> 1.24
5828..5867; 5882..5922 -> 0.83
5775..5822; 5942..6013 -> 1.06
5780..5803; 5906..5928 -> 1.06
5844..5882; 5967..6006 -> 1.06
